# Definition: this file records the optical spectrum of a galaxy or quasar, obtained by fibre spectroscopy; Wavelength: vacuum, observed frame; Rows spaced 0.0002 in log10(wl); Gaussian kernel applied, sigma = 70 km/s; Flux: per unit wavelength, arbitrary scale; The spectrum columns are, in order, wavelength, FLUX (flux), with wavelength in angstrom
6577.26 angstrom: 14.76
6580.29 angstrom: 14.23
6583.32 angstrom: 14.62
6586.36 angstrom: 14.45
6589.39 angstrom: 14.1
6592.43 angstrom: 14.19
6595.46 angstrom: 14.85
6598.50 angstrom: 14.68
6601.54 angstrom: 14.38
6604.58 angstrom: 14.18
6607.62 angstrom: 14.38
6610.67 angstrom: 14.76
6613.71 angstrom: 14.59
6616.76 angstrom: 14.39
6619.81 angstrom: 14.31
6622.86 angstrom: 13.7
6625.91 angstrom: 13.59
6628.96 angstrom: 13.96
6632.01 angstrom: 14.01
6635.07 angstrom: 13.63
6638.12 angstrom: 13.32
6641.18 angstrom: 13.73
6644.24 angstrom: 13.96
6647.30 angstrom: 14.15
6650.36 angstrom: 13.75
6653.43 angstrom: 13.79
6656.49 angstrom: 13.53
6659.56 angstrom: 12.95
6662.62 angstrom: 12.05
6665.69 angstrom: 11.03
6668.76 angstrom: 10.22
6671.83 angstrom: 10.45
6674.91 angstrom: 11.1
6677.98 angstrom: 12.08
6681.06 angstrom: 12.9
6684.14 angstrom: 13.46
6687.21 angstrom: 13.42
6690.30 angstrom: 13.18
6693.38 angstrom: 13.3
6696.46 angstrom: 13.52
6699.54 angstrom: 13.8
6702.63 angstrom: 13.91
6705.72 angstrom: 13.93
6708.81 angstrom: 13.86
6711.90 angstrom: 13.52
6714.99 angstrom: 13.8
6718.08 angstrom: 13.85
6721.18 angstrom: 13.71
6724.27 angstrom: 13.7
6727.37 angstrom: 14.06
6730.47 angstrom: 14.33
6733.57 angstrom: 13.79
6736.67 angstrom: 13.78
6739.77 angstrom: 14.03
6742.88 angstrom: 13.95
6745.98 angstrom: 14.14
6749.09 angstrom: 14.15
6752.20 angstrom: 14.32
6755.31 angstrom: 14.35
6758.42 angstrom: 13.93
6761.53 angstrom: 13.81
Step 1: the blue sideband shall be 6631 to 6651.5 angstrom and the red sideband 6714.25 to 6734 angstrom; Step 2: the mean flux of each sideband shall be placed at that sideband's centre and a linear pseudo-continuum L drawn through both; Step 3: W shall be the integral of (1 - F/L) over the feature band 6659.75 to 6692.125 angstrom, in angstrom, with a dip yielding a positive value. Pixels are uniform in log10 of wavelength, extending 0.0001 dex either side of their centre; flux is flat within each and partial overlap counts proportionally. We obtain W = 4.2 angstrom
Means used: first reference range 13.8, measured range 12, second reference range 13.9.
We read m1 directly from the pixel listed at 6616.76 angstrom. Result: 14.39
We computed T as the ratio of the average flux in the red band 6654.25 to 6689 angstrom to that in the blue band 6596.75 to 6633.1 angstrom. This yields 0.85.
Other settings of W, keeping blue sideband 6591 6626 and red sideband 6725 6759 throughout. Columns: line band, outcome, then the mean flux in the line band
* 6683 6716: 1.3 angstrom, 13.6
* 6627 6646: 0.7 angstrom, 13.8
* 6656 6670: 2.3 angstrom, 11.9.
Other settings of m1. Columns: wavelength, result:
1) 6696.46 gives 13.52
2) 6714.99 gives 13.8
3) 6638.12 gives 13.32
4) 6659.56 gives 12.95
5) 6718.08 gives 13.85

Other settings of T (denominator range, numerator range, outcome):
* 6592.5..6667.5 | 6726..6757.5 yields 1.02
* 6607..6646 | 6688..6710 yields 0.97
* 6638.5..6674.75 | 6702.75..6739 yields 1.10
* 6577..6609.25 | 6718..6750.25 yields 0.97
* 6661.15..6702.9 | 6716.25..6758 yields 1.13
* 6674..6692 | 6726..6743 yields 1.10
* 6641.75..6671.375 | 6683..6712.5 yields 1.06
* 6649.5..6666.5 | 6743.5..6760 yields 1.10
